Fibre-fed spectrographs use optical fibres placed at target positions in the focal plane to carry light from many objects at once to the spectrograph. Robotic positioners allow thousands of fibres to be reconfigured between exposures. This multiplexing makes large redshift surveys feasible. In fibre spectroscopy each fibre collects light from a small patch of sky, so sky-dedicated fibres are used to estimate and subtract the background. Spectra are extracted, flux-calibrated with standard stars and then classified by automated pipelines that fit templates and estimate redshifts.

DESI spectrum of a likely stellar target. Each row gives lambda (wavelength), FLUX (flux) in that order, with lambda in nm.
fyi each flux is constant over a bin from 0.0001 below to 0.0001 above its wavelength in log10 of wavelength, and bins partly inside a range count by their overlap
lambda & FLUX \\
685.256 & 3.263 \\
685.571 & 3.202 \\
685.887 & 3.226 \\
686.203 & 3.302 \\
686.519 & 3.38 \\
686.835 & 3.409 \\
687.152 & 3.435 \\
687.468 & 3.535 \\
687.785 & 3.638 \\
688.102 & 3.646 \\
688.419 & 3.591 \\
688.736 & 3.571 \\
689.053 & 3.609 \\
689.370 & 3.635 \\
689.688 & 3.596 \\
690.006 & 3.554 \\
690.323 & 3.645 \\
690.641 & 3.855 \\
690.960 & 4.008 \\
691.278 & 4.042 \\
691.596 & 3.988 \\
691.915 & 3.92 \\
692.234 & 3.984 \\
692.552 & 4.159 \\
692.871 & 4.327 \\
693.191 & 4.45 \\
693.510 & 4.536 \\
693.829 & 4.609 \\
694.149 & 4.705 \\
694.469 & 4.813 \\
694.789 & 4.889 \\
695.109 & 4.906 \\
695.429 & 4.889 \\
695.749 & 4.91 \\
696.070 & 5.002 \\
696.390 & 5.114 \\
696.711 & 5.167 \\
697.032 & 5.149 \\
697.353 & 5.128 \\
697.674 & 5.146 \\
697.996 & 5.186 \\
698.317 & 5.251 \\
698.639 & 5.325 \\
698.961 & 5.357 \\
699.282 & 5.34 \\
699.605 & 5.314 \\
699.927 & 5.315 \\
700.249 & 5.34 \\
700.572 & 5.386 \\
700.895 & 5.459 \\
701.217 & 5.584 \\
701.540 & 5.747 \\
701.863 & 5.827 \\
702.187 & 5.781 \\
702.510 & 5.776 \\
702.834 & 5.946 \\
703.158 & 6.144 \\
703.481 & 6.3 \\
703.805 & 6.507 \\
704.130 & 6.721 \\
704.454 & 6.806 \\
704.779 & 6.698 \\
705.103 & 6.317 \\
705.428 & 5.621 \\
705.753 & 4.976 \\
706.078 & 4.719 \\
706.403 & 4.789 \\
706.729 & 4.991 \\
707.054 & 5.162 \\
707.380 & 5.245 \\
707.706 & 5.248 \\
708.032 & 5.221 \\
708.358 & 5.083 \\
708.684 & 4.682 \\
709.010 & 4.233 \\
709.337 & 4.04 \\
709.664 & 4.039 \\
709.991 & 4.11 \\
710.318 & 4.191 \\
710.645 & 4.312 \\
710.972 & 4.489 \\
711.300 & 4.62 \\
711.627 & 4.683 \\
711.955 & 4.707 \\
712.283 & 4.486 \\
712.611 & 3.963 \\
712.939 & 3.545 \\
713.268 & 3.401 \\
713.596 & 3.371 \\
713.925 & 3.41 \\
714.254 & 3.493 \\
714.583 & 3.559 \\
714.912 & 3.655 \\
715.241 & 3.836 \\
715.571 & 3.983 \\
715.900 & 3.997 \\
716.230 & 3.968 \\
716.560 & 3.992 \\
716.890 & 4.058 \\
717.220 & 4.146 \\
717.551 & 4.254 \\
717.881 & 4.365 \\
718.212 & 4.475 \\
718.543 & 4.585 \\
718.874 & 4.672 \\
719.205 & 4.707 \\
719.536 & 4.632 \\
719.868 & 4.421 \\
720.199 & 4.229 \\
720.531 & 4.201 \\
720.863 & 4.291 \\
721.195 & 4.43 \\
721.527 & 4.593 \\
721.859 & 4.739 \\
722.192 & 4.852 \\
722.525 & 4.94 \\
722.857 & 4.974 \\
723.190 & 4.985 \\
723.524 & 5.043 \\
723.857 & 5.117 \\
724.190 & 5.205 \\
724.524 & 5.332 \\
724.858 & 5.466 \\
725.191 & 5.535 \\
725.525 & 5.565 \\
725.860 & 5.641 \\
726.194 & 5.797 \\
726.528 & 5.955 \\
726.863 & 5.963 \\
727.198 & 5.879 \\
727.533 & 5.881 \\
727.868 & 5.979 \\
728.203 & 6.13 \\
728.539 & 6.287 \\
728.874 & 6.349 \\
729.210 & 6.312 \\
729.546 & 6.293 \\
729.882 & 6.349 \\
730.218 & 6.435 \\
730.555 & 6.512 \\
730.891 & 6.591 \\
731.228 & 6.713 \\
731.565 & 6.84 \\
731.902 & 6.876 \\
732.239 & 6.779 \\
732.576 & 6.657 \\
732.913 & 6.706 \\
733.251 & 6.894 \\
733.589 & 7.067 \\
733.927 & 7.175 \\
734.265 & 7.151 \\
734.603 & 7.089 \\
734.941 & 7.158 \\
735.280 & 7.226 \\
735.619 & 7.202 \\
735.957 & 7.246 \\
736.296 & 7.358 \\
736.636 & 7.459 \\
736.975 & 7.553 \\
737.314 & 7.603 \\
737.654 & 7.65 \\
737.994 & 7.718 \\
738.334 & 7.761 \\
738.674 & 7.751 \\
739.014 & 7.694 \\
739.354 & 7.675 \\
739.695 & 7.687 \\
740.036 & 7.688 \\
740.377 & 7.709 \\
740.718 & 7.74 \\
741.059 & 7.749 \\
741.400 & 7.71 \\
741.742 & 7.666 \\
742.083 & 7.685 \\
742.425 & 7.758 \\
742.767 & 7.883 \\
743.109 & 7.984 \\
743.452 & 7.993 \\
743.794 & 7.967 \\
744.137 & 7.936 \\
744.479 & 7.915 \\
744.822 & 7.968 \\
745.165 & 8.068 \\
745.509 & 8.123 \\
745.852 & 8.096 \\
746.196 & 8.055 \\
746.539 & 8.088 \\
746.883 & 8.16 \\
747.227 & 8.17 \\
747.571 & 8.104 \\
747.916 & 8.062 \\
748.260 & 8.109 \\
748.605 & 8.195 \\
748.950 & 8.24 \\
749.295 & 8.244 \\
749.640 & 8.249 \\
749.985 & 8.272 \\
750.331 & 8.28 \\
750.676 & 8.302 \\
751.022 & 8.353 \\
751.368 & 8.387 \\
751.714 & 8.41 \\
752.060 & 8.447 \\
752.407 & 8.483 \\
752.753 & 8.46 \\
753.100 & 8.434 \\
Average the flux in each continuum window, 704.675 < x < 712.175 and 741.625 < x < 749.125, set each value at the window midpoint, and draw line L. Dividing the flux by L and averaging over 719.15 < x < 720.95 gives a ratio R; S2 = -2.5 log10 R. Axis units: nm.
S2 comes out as 0.31 mag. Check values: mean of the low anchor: 4.86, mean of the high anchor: 8.01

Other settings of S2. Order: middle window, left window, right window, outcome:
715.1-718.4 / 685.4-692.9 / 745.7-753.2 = 0.37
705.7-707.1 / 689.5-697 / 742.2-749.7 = 0.09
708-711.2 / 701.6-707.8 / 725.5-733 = 0.31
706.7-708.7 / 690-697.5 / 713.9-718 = -0.23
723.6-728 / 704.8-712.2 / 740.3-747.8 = 0.13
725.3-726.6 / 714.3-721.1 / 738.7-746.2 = -0.06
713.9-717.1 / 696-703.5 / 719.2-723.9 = 0.27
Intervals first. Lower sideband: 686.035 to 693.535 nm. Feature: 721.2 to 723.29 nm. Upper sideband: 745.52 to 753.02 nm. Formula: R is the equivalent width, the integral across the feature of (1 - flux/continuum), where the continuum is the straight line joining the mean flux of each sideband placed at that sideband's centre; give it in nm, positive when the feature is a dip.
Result 0.47 nm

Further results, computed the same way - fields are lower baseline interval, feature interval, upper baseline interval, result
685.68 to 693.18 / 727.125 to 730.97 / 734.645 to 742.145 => 0.33 nm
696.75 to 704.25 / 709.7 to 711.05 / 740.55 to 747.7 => 0.42 nm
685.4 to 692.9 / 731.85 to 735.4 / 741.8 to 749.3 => 0.06 nm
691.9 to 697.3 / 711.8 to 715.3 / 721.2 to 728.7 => 0.95 nm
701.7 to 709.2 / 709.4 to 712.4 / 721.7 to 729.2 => 0.64 nm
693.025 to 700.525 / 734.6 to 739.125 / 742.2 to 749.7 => 0.02 nm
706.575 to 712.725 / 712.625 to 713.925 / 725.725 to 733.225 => 0.38 nm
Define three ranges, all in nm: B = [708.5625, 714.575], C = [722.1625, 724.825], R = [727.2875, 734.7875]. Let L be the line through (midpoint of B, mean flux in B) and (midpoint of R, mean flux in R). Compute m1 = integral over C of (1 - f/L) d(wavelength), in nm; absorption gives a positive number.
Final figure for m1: 0.25 nm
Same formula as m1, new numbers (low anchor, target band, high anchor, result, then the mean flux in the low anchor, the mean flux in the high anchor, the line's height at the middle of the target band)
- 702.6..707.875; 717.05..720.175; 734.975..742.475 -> 0.978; 5.76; 7.59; 6.49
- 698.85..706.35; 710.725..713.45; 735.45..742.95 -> 0.880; 5.77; 7.64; 6.25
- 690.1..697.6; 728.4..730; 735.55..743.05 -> 0.146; 4.53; 7.65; 6.95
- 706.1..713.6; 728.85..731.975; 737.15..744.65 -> 0.065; 4.49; 7.77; 6.66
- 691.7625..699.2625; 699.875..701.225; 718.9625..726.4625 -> -0.153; 4.83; 4.95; 4.86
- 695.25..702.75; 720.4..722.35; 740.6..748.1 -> 0.619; 5.33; 7.95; 6.62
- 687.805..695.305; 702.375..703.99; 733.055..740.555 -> -0.393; 4.09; 7.43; 4.94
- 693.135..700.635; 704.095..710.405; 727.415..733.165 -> 0.413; 5.06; 6.46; 5.49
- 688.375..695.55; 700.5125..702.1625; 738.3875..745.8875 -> -0.270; 4.15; 7.83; 4.84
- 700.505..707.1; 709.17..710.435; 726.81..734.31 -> 0.395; 5.79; 6.51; 5.95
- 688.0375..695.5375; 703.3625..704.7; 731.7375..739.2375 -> -0.426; 4.12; 7.27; 5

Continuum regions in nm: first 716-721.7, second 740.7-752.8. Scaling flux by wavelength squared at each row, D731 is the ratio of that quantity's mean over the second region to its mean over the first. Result 2.01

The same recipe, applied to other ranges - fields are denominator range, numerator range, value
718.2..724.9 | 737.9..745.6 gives 1.74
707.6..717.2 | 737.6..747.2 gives 2.06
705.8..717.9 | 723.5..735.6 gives 1.55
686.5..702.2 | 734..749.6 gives 1.94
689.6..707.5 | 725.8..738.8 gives 1.46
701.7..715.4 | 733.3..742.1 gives 1.67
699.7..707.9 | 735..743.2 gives 1.48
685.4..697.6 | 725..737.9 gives 1.80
